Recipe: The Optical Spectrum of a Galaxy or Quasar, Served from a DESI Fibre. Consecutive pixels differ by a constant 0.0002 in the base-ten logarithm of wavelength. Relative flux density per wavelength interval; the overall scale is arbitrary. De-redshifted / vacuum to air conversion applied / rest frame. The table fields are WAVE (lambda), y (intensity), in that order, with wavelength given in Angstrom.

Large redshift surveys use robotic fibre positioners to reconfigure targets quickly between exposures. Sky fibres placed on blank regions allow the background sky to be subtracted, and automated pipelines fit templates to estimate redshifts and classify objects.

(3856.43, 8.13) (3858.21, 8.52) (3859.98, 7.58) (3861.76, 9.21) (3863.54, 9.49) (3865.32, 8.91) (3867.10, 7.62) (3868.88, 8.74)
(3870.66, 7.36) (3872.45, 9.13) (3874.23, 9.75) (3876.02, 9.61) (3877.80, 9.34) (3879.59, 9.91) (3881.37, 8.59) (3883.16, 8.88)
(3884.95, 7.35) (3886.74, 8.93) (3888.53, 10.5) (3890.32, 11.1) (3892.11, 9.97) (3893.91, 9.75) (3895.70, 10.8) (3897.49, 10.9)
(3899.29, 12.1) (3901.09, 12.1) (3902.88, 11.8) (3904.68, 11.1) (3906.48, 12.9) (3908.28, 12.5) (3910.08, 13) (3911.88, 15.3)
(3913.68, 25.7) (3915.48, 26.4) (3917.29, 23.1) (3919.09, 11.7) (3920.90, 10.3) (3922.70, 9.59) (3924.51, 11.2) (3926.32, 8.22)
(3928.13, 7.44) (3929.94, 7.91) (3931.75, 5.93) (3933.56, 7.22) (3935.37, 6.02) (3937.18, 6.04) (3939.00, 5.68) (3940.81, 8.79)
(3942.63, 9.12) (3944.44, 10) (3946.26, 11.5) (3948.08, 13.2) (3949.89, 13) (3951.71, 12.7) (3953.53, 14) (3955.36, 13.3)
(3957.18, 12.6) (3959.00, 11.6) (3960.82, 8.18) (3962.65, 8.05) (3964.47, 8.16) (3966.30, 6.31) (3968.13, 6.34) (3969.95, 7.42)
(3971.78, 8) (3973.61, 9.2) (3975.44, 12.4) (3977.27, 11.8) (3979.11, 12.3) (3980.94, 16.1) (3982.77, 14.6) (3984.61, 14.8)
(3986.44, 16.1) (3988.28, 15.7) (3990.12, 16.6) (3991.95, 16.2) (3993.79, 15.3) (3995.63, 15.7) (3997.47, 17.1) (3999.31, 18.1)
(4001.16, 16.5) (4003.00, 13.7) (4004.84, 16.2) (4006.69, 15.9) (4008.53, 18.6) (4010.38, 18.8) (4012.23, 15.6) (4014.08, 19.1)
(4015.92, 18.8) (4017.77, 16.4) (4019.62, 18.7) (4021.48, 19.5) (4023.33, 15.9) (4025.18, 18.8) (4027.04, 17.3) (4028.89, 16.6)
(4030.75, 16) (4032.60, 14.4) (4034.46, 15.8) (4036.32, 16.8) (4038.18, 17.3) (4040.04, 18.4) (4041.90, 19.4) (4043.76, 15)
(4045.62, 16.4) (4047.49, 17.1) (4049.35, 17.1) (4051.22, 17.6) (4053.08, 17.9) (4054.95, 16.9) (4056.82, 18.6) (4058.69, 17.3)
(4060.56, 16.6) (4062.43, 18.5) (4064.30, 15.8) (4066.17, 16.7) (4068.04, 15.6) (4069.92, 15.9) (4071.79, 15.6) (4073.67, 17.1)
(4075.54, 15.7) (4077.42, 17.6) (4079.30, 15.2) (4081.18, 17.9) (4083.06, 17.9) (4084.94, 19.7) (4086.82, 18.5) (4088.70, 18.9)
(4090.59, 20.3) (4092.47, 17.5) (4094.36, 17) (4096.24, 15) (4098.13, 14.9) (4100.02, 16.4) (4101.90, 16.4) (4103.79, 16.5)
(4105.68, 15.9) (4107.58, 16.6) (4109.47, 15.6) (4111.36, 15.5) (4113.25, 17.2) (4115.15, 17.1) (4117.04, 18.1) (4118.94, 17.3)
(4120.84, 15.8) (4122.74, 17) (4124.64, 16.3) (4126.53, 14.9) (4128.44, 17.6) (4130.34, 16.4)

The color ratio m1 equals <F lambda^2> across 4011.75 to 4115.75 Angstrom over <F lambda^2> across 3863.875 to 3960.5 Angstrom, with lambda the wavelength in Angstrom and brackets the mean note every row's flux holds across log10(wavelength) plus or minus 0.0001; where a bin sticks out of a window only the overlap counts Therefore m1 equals 1.7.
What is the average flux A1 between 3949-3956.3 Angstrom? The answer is 13.2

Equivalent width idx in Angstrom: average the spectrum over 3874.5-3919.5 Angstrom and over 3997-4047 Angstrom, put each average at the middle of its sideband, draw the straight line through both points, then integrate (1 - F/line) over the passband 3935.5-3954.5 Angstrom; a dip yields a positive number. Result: 5.4 Angstrom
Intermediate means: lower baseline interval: 12.5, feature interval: 10.2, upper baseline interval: 17.1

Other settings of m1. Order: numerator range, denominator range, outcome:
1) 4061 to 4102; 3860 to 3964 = 1.72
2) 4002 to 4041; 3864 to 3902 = 1.91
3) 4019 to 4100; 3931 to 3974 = 1.95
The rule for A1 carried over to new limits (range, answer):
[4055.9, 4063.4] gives 17.7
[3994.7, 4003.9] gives 16.2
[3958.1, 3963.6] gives 9.27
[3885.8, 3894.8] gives 10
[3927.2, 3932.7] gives 7.1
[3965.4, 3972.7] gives 7.02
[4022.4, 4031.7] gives 16.9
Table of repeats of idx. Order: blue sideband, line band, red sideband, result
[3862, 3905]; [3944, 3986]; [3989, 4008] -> 9.1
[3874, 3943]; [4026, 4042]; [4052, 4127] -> -1.8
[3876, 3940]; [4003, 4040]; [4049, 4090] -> -4.2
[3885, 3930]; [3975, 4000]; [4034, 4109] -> -0.8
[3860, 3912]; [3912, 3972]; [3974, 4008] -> 8.4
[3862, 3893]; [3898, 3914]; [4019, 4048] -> -4.4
